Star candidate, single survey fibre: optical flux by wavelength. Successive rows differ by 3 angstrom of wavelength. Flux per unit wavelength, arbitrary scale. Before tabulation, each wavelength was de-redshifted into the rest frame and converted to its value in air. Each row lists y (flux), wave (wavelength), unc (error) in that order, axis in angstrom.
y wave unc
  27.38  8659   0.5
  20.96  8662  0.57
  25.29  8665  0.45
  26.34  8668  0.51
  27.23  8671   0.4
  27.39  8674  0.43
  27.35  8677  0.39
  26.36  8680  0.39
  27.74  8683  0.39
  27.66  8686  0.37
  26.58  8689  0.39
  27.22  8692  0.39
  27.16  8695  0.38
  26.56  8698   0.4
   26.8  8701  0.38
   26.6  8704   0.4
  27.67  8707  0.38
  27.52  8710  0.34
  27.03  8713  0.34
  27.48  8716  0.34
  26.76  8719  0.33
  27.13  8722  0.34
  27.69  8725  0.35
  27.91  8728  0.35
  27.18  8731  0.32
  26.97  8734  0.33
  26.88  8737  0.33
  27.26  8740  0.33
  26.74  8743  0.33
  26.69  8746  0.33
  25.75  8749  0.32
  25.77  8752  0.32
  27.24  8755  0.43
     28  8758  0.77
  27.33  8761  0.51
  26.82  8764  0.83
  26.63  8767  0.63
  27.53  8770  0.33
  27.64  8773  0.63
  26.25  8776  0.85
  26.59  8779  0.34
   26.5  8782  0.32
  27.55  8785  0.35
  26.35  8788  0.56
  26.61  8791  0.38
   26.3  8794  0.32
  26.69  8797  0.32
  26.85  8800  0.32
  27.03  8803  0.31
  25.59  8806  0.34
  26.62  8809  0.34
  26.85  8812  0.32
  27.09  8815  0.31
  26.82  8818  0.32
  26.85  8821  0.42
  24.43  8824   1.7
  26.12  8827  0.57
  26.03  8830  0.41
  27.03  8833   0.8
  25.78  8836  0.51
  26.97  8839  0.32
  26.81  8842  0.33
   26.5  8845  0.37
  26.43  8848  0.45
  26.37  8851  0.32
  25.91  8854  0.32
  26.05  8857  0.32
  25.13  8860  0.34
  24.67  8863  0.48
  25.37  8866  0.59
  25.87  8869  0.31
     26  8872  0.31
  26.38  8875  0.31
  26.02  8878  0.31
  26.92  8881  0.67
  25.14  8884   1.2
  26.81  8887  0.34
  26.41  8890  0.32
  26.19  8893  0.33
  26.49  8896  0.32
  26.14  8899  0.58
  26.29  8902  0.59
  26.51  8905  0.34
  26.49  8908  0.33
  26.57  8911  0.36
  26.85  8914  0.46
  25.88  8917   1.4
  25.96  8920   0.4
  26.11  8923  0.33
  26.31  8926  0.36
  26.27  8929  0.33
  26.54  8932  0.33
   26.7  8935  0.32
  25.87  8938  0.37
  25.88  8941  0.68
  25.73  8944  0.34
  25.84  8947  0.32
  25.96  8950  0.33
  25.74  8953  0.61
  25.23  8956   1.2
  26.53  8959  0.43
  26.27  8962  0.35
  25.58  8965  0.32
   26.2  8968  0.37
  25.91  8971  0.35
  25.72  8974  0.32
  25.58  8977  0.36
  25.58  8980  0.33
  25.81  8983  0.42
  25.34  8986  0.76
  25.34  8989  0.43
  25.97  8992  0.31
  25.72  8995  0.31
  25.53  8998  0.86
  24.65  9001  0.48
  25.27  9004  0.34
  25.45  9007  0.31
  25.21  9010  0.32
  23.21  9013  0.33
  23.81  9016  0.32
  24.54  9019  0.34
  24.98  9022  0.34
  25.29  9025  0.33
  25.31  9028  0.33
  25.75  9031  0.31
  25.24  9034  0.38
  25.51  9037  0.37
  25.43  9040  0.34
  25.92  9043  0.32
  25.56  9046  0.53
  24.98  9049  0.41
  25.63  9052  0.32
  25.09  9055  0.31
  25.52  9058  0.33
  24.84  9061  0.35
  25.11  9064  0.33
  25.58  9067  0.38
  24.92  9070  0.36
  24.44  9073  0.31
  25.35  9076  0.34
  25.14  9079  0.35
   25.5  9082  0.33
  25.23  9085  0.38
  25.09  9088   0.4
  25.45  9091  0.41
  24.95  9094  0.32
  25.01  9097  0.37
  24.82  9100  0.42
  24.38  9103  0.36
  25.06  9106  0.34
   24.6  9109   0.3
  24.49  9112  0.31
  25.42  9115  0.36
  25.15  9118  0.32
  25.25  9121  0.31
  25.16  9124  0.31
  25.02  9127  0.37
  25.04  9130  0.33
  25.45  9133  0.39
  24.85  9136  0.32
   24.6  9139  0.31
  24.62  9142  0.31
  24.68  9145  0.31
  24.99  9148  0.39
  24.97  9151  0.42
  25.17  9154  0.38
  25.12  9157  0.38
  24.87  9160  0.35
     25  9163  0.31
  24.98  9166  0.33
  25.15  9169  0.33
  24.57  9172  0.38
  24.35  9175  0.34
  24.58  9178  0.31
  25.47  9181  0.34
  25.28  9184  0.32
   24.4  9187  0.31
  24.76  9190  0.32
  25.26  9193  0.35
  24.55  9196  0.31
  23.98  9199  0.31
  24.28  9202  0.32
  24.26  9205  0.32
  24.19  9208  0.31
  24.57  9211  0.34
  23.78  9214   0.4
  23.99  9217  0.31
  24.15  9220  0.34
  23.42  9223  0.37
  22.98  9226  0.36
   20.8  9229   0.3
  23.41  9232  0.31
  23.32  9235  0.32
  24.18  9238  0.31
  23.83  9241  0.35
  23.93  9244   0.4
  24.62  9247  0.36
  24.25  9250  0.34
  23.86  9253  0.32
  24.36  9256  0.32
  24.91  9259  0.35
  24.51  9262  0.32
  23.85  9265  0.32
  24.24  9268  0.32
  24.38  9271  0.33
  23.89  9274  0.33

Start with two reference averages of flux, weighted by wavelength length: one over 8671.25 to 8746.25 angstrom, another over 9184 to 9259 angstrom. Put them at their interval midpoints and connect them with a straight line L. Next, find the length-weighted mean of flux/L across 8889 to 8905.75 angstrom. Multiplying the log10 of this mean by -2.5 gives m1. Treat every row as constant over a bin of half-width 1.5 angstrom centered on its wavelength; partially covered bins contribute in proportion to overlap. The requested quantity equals -0.01 mag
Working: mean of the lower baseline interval 27.1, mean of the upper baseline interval 24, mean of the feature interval 26.3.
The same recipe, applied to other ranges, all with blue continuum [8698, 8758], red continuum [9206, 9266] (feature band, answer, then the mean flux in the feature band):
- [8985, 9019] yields 0.01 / 25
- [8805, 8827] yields 0.01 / 26.3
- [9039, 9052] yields -0.02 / 25.5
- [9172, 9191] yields -0.03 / 24.8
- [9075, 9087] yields -0.02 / 25.3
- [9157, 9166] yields -0.03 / 25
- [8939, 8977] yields -0.01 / 25.9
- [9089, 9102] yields -0.01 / 25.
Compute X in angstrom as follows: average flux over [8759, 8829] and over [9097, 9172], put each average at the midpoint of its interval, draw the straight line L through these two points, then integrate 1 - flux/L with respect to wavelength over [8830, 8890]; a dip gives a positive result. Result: 0.5 angstrom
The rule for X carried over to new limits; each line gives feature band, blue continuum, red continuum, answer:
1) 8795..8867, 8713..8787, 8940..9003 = 0.8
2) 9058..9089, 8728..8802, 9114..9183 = 0.3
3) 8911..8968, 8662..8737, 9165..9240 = -1.0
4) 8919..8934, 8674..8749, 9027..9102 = -0.2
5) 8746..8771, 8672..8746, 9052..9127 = 0.0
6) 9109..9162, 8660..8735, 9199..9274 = -1.1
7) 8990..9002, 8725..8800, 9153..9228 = 0.0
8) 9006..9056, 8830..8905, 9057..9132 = 0.5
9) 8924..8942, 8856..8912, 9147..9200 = -0.3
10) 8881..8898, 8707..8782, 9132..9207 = 0.0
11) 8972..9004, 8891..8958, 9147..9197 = 0.4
